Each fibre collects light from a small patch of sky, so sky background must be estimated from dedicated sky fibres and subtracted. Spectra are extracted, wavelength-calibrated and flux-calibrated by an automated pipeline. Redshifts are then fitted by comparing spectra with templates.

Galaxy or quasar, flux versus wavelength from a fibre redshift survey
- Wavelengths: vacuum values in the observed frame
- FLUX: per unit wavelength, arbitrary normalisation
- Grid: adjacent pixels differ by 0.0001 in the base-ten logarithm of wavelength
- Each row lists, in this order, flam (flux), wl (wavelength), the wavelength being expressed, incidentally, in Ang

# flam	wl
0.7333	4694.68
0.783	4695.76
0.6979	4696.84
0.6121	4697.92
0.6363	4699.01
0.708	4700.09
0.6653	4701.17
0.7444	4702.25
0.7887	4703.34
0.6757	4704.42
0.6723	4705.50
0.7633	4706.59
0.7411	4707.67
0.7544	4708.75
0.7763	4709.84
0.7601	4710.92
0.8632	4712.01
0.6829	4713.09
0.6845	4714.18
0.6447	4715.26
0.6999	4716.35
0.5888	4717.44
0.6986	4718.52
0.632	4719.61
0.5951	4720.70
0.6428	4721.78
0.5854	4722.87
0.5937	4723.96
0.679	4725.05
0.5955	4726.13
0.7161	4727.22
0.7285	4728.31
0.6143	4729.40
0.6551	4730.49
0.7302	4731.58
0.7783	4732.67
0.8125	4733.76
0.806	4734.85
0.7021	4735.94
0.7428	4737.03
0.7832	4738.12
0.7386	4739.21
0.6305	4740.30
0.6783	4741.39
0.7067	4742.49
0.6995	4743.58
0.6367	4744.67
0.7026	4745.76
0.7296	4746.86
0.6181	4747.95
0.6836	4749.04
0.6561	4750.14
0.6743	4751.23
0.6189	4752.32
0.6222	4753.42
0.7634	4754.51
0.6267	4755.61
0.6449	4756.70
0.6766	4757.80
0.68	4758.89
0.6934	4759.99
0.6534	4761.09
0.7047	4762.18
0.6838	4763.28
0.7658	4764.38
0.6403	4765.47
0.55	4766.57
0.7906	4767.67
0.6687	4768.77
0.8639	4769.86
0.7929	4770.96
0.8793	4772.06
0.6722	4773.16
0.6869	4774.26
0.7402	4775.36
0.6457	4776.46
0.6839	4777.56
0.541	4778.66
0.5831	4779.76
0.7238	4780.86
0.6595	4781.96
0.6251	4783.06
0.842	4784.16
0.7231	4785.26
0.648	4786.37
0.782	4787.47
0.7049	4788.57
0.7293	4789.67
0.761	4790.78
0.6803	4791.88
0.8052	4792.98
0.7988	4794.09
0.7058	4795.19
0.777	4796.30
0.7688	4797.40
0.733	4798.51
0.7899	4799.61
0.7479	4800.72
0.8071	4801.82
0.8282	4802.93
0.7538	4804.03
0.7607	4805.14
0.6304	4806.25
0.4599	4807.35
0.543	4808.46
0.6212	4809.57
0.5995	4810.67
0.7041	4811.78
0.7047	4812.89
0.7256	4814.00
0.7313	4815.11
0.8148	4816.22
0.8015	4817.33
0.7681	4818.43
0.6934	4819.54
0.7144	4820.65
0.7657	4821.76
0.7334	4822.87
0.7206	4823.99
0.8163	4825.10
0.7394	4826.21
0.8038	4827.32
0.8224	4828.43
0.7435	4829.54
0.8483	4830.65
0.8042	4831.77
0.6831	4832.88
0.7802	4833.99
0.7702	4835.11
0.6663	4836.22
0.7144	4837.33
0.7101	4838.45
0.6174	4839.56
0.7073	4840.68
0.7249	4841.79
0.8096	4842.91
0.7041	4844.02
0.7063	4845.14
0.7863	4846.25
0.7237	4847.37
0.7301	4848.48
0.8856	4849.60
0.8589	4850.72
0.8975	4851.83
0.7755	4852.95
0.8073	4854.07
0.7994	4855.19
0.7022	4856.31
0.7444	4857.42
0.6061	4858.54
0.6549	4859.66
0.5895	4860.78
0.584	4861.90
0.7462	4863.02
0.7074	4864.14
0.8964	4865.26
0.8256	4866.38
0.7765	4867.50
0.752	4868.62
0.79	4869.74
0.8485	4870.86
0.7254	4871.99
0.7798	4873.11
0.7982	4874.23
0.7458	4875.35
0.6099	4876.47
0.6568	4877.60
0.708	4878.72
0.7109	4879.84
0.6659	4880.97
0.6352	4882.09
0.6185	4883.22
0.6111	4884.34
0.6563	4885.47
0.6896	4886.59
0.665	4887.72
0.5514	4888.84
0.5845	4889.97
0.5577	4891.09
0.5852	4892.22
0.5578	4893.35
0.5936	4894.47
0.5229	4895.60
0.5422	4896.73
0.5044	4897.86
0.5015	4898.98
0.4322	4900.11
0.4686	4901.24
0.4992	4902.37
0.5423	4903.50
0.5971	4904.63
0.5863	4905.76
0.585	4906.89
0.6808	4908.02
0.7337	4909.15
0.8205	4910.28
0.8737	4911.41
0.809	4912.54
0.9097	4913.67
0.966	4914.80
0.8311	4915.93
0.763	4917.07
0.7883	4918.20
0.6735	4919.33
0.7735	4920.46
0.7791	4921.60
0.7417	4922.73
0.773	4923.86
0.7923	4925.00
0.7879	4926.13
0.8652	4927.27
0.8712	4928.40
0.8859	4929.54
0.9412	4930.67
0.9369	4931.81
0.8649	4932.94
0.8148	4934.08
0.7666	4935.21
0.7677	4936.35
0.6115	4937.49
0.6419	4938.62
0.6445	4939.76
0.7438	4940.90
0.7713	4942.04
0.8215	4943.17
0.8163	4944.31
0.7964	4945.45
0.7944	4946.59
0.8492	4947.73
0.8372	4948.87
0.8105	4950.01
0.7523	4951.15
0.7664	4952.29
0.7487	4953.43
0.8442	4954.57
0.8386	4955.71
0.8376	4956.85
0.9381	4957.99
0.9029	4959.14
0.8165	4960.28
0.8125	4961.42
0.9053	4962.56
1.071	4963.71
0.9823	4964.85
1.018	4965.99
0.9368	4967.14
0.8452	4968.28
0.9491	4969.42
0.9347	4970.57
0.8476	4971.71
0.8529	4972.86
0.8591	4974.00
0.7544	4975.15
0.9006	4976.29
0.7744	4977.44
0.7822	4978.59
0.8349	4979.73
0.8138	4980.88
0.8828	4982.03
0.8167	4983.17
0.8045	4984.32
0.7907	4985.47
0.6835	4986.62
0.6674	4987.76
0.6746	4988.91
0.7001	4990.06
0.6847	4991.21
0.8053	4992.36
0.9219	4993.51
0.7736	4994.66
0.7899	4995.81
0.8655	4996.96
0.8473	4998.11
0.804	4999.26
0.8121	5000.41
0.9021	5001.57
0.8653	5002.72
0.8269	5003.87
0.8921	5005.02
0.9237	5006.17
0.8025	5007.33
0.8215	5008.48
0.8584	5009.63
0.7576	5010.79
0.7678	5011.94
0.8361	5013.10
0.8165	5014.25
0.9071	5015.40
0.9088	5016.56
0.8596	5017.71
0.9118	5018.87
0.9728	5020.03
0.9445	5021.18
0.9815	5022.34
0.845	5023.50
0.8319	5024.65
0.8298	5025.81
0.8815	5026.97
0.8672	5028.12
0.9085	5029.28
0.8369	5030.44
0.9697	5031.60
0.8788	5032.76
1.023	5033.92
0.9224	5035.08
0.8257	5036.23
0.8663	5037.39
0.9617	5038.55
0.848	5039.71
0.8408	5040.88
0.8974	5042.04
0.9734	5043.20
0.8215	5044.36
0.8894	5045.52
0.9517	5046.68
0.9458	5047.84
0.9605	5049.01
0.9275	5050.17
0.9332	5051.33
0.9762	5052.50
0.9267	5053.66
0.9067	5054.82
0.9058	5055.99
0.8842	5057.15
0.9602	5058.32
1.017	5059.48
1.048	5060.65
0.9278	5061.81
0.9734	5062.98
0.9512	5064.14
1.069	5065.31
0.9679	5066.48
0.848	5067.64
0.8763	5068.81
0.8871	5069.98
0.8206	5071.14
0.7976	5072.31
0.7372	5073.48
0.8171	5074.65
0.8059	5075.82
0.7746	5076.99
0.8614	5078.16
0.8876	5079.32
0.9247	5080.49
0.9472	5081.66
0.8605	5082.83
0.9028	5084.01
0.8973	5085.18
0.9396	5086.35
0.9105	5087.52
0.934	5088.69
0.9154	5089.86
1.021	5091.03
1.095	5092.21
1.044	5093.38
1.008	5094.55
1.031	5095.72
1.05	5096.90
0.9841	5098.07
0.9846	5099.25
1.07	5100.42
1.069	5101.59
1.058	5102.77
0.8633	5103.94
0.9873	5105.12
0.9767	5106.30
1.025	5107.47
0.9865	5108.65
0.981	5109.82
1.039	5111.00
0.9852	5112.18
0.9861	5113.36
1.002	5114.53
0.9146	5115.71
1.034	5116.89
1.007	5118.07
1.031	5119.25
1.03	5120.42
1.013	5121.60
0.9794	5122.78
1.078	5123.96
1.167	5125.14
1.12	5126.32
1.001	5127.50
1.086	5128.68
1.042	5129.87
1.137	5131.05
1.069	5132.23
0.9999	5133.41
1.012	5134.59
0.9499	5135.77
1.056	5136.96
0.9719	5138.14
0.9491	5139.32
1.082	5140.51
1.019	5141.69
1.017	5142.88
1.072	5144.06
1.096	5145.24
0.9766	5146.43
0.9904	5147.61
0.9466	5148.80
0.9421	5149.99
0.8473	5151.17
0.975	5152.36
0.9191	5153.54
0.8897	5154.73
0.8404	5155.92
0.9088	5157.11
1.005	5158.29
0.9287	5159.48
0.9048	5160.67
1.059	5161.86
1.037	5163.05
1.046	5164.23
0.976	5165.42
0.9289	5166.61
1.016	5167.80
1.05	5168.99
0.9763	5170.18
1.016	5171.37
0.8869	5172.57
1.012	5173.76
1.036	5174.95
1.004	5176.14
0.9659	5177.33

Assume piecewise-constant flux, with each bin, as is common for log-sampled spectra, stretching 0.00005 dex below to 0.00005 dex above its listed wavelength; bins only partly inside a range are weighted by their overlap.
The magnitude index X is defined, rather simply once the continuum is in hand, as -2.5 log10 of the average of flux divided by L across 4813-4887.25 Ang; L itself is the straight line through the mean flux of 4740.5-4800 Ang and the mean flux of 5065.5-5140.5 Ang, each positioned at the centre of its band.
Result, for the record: 0.04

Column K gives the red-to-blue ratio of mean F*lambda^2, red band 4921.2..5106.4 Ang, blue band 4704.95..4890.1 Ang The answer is 1.3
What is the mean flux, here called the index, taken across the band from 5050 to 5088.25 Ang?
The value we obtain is 0.905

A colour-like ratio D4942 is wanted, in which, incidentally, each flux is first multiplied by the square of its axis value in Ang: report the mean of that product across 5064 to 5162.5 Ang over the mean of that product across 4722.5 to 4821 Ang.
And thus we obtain 1.59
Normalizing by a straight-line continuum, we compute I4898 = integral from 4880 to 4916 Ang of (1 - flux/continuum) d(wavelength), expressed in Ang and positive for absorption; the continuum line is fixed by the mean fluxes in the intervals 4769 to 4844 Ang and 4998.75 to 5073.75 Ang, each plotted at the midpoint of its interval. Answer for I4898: 7.2 Ang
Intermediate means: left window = 0.727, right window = 0.895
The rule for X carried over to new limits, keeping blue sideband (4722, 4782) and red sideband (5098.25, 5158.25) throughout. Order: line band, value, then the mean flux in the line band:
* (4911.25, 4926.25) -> 0.03 mag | 0.803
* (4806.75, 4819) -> 0.09 mag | 0.68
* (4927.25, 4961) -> 0.05 mag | 0.809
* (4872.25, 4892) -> 0.20 mag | 0.661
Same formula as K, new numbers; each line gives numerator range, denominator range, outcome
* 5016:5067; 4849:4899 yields 1.43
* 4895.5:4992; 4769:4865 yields 1.13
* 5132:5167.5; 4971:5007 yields 1.29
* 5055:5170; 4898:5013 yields 1.30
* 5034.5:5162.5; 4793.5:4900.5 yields 1.50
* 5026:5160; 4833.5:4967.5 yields 1.39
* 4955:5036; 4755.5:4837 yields 1.29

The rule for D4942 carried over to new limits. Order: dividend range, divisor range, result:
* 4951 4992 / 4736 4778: 1.31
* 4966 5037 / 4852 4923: 1.29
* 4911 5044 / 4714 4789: 1.34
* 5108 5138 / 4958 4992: 1.30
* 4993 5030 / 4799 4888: 1.26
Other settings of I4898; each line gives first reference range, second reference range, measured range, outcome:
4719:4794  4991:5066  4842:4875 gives 0.4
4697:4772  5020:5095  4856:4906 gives 9.2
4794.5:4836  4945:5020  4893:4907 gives 4.6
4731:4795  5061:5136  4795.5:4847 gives 1.3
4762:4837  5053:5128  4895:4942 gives 5.7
